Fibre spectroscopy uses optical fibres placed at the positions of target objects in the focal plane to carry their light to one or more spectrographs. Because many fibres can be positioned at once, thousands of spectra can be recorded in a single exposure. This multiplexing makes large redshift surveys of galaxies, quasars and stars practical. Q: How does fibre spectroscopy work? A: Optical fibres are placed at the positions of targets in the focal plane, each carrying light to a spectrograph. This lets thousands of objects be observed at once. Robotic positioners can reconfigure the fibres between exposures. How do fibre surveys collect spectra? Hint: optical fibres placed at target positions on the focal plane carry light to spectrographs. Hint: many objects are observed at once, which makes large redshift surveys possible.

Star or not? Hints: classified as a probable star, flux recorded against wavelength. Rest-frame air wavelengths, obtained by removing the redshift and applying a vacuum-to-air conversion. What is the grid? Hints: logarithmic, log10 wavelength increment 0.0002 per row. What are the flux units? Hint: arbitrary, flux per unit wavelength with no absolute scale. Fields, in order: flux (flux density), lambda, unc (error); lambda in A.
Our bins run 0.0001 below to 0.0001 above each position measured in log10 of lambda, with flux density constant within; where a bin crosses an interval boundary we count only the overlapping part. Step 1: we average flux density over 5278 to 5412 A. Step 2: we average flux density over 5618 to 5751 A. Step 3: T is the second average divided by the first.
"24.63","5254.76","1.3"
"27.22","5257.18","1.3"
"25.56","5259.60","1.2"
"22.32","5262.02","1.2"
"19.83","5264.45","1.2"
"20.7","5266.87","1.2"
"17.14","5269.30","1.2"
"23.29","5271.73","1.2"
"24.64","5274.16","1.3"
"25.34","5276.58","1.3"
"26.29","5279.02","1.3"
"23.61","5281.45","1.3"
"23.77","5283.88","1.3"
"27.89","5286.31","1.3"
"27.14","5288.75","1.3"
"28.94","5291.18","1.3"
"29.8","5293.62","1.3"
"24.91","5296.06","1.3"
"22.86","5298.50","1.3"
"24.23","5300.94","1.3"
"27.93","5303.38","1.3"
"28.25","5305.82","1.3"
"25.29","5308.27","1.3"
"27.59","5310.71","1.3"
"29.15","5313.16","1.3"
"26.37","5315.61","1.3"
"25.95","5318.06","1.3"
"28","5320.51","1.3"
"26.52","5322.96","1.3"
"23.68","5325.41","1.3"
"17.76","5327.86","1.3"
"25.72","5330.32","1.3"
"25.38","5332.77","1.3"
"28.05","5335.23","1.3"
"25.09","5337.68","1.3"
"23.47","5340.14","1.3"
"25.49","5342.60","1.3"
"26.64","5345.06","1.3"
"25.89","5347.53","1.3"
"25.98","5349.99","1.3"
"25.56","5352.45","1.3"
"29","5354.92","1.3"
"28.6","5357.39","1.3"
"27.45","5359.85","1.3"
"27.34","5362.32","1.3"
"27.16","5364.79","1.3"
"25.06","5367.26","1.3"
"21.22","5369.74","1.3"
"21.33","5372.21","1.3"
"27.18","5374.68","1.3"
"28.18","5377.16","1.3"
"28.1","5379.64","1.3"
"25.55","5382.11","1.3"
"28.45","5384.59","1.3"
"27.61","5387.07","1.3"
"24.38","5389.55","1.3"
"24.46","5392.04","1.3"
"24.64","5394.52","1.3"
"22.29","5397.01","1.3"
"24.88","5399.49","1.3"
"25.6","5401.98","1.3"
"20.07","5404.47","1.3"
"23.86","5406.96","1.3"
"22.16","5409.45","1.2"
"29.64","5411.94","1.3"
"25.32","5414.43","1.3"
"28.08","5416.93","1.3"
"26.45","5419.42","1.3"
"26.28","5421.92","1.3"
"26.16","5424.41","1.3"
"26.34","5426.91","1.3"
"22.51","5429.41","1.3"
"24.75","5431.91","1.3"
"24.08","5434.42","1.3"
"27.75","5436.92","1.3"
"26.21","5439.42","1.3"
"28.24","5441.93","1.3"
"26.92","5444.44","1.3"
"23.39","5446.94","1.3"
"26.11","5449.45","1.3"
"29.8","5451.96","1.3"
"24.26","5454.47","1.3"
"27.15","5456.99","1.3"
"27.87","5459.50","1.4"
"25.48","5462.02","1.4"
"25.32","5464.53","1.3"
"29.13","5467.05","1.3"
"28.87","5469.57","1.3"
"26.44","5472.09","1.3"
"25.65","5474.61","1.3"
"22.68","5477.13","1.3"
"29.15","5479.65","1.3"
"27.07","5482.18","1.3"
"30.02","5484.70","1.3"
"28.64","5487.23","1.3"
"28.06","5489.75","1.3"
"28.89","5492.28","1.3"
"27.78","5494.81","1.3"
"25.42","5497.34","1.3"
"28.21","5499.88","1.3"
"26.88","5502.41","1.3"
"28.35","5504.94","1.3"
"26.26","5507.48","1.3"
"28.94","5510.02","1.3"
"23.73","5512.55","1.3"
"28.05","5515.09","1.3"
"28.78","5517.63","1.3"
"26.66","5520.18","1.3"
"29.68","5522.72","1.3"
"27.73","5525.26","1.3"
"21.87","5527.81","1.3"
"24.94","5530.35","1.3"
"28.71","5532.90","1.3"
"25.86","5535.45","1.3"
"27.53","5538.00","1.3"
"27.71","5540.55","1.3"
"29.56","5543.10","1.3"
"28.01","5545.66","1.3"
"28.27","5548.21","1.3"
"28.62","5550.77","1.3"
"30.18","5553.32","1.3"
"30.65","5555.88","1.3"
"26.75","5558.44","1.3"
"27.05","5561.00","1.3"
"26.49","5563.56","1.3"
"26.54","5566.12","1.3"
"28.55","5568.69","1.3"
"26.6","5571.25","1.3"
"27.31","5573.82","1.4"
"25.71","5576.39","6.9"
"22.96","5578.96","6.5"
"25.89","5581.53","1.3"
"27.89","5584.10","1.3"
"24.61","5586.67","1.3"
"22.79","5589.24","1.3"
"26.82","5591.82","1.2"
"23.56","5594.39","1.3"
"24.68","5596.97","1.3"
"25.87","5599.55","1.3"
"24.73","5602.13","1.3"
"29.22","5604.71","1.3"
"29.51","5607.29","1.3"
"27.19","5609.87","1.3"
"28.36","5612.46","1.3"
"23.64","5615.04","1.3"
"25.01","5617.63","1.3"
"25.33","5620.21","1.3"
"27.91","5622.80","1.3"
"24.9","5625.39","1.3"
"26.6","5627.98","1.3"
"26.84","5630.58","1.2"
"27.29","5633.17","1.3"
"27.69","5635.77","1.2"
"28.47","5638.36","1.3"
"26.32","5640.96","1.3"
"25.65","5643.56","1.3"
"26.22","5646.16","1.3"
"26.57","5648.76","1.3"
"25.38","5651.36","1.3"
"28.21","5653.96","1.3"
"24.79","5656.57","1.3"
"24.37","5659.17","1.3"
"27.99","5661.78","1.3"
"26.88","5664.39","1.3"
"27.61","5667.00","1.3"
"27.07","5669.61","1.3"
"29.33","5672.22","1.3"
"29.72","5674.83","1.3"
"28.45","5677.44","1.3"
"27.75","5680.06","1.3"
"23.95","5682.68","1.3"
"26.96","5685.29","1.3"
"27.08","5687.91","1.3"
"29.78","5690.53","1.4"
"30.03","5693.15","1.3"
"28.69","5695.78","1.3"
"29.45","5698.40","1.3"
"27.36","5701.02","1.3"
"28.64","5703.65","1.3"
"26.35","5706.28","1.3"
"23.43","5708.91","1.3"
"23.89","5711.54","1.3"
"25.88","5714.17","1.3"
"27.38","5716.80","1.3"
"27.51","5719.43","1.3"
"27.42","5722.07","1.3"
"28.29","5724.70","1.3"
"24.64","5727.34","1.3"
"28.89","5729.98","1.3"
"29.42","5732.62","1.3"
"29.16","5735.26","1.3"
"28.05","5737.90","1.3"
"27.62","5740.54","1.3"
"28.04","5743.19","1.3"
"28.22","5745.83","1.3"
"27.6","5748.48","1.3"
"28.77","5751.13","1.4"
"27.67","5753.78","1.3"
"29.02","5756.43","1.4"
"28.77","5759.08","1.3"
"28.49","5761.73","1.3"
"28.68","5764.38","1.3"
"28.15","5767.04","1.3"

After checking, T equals 1.06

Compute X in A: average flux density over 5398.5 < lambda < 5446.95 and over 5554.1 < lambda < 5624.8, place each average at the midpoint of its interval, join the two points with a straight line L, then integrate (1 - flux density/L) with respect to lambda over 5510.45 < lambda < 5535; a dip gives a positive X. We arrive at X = -0.7 A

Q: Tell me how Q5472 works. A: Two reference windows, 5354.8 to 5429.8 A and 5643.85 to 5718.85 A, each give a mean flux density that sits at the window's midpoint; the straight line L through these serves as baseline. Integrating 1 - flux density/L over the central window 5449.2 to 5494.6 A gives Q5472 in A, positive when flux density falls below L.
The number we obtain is -2.2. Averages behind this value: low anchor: 25.6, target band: 27.3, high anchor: 27.1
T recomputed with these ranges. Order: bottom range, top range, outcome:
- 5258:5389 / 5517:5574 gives 1.08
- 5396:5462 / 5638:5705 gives 1.07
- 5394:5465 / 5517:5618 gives 1.05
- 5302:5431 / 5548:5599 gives 1.03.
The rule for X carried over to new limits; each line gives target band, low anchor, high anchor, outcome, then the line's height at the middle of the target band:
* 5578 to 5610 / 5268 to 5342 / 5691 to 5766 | 1.5 A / 27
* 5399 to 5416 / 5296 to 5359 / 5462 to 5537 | 1.2 A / 26.5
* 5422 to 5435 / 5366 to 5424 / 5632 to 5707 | 0.3 A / 25.5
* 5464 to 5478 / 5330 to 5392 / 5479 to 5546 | 0.3 A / 27.1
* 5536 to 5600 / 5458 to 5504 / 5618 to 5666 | 0.1 A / 26.9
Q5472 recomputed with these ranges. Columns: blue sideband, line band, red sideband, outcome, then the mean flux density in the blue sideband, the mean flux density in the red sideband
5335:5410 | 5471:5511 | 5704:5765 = -1.88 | 25.5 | 27.5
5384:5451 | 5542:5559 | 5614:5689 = -1.82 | 25.4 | 26.7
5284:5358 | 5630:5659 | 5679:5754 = 0.73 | 26.2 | 27.5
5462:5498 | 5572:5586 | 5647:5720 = 0.68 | 27.3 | 27.2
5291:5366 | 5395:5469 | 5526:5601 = 1.82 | 26.2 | 26.6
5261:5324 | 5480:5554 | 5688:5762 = -2.81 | 25.3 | 27.8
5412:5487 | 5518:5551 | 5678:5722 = -0.70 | 26.5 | 27.2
